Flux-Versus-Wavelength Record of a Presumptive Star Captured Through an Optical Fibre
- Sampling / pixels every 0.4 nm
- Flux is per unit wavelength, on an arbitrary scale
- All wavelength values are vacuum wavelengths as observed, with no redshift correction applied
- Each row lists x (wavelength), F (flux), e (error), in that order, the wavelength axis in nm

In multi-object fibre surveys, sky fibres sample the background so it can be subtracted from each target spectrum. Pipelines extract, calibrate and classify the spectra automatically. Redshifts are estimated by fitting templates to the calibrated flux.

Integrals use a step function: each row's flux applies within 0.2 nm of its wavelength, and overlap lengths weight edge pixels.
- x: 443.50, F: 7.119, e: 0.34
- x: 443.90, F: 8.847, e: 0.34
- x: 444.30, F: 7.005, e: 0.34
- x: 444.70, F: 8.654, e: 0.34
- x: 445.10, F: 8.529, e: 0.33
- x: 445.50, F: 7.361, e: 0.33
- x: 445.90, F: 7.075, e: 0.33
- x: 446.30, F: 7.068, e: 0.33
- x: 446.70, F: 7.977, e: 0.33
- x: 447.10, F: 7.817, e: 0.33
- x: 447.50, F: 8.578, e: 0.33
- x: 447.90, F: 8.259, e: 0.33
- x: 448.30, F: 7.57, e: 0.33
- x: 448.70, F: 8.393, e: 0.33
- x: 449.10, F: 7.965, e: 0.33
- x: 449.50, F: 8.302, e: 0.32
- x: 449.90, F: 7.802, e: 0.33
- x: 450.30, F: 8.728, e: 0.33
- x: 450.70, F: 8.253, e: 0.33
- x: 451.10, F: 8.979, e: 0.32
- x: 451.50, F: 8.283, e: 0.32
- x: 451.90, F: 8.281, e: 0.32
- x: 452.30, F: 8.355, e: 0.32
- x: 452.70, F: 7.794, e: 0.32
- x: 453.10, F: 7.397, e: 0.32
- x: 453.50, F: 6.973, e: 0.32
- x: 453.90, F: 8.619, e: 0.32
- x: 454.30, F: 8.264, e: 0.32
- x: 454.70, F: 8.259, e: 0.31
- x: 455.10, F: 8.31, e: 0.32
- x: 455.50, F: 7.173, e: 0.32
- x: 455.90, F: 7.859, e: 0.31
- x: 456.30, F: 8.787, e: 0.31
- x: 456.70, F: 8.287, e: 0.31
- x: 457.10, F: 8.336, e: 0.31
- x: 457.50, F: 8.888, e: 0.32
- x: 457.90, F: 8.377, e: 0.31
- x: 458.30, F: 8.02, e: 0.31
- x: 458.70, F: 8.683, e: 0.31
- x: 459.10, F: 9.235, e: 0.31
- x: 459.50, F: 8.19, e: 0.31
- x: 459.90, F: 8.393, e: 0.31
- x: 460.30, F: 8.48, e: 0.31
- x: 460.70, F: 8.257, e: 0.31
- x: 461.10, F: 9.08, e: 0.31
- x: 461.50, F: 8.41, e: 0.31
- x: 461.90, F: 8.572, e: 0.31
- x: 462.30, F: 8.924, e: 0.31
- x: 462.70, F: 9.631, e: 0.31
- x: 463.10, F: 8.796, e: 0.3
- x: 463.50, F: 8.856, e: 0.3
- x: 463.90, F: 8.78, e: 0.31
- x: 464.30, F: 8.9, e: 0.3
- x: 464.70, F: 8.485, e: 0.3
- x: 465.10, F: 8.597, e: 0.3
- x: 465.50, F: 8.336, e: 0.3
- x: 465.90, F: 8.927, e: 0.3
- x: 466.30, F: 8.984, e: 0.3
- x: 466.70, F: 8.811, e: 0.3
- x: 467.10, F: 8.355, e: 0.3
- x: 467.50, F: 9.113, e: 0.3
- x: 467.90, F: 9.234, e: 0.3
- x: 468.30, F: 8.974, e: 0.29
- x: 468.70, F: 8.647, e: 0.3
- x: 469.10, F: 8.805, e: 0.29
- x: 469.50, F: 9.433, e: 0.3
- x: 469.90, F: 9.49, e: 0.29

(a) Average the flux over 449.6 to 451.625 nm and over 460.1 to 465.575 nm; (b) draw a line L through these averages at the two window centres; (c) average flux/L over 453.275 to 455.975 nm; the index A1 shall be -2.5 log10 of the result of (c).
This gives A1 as 0.08 mag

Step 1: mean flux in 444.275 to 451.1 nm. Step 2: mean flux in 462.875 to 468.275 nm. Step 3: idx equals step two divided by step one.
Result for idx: 1.1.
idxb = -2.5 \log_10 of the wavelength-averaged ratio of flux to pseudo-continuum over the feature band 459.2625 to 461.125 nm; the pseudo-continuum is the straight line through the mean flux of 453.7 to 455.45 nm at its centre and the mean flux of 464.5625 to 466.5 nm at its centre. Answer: 0.00 mag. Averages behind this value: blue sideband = 8.26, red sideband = 8.67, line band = 8.44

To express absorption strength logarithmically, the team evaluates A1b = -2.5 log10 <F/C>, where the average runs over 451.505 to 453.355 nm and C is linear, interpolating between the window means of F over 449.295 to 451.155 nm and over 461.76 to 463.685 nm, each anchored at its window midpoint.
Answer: 0.07 mag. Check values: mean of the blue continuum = 8.37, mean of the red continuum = 8.97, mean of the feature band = 7.96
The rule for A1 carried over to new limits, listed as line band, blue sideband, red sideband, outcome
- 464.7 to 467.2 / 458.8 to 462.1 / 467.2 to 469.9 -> 0.028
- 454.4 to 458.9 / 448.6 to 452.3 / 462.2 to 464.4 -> 0.049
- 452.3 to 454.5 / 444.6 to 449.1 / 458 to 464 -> 0.056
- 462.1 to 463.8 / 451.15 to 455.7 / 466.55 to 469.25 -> -0.059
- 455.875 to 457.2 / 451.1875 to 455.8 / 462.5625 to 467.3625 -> -0.023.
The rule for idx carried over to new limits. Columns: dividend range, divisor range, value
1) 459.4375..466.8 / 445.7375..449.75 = 1.10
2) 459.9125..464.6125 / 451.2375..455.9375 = 1.10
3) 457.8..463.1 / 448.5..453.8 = 1.06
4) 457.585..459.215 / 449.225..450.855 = 1.04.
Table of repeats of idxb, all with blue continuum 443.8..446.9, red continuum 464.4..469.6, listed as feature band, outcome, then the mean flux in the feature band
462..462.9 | -0.074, 9.2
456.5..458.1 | -0.016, 8.47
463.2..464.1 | -0.020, 8.82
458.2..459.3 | -0.036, 8.7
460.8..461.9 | -0.016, 8.67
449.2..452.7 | -0.037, 8.33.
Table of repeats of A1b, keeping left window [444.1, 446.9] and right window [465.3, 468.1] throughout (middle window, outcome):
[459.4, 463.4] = -0.02 mag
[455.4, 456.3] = 0.05 mag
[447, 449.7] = -0.04 mag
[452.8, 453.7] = 0.12 mag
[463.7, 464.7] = -0.01 mag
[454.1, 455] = -0.01 mag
